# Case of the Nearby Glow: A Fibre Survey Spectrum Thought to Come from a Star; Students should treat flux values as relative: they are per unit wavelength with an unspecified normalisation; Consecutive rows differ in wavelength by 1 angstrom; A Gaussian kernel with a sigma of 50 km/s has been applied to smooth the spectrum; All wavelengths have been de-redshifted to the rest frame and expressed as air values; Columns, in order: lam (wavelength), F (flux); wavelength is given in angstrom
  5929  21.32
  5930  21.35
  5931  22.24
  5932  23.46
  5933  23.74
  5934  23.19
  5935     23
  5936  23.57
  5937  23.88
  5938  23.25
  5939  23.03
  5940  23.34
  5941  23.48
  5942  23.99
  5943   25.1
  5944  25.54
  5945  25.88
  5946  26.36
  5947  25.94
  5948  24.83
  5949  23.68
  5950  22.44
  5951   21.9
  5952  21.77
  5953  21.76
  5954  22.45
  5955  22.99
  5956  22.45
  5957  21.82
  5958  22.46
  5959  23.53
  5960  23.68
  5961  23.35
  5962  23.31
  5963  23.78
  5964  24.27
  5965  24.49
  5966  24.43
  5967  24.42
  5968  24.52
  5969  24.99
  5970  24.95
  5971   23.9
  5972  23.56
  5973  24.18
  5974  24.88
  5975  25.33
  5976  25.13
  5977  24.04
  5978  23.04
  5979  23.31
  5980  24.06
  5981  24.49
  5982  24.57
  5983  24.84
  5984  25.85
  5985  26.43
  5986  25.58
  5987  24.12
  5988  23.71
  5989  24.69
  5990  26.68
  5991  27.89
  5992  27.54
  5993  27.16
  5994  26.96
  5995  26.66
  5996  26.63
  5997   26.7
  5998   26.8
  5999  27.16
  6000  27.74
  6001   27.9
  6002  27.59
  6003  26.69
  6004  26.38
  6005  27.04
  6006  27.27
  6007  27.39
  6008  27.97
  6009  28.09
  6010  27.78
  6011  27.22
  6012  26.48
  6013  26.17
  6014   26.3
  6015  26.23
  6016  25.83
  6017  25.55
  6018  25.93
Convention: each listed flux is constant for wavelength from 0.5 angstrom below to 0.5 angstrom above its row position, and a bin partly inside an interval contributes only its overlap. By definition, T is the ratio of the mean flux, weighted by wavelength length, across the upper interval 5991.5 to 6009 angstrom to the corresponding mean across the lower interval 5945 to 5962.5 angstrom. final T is 1.17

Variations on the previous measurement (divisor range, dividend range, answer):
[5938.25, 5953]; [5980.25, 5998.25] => 1.08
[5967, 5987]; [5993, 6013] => 1.10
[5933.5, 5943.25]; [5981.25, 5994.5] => 1.10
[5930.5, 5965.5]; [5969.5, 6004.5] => 1.09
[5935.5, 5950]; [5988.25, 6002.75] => 1.11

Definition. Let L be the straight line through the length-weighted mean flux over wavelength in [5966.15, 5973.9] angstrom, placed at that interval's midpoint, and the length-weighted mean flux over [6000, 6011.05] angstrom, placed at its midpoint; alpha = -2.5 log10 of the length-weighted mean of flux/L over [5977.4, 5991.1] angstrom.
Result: 0.03 mag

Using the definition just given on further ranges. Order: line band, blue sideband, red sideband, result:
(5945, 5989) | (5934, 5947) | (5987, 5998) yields 0.06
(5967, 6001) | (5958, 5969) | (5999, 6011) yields 0.01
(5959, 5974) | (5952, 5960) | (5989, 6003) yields -0.02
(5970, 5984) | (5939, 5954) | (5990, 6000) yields 0.07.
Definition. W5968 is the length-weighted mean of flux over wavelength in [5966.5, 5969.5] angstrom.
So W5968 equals 24.6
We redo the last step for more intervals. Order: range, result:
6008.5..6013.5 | 27.1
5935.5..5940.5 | 23.4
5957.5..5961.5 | 23.3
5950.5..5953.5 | 21.8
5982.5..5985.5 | 25.7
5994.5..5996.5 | 26.6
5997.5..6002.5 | 27.4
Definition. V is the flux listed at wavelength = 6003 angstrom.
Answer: 26.69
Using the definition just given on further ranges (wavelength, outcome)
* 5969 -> 24.99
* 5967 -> 24.42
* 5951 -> 21.9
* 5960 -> 23.68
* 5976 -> 25.13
